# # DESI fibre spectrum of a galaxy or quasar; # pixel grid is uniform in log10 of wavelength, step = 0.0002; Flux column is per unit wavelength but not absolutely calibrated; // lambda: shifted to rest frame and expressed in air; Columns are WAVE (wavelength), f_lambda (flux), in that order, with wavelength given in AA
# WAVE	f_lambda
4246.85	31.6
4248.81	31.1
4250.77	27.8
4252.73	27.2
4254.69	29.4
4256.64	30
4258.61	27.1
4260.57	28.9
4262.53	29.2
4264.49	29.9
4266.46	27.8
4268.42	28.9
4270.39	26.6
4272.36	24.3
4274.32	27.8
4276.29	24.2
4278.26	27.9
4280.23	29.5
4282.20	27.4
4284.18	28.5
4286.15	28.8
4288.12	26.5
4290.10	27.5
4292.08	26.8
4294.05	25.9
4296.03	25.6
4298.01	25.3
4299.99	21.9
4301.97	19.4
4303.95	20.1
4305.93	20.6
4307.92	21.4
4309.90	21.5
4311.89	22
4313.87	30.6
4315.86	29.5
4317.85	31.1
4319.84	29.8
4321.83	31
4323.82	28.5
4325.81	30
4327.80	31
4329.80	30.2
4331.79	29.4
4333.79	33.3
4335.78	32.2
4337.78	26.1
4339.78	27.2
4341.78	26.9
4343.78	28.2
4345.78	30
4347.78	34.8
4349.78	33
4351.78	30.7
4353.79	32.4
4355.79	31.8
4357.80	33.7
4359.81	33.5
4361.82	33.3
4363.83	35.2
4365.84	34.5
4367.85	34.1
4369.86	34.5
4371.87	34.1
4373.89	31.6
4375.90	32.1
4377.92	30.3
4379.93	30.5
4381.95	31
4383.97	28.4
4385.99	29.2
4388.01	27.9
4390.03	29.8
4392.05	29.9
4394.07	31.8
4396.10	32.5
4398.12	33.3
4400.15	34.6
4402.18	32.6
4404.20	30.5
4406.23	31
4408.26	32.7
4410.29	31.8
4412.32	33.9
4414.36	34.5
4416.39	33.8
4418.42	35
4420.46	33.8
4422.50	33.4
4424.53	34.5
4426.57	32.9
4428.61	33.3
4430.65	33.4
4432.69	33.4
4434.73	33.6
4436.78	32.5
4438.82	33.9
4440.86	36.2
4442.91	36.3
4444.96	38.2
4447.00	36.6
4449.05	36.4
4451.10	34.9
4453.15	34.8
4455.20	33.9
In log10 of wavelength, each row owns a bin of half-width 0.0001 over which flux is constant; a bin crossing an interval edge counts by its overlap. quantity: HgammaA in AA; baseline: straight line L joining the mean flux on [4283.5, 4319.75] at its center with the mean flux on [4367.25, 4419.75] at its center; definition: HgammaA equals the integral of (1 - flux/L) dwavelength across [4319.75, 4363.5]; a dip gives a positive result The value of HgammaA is -4.2 AA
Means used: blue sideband 25.3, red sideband 32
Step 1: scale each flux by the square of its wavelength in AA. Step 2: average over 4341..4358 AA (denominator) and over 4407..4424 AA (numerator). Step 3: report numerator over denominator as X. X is 1.1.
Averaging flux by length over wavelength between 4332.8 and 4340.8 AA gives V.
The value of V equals 29.7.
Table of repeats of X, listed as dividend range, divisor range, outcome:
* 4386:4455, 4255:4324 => 1.33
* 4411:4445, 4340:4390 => 1.11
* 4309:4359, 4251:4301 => 1.12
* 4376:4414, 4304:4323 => 1.24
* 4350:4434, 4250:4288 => 1.23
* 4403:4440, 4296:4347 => 1.28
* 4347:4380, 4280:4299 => 1.26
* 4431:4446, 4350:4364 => 1.10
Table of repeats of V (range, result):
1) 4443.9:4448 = 37.4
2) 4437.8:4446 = 36.2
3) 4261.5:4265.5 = 29.5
